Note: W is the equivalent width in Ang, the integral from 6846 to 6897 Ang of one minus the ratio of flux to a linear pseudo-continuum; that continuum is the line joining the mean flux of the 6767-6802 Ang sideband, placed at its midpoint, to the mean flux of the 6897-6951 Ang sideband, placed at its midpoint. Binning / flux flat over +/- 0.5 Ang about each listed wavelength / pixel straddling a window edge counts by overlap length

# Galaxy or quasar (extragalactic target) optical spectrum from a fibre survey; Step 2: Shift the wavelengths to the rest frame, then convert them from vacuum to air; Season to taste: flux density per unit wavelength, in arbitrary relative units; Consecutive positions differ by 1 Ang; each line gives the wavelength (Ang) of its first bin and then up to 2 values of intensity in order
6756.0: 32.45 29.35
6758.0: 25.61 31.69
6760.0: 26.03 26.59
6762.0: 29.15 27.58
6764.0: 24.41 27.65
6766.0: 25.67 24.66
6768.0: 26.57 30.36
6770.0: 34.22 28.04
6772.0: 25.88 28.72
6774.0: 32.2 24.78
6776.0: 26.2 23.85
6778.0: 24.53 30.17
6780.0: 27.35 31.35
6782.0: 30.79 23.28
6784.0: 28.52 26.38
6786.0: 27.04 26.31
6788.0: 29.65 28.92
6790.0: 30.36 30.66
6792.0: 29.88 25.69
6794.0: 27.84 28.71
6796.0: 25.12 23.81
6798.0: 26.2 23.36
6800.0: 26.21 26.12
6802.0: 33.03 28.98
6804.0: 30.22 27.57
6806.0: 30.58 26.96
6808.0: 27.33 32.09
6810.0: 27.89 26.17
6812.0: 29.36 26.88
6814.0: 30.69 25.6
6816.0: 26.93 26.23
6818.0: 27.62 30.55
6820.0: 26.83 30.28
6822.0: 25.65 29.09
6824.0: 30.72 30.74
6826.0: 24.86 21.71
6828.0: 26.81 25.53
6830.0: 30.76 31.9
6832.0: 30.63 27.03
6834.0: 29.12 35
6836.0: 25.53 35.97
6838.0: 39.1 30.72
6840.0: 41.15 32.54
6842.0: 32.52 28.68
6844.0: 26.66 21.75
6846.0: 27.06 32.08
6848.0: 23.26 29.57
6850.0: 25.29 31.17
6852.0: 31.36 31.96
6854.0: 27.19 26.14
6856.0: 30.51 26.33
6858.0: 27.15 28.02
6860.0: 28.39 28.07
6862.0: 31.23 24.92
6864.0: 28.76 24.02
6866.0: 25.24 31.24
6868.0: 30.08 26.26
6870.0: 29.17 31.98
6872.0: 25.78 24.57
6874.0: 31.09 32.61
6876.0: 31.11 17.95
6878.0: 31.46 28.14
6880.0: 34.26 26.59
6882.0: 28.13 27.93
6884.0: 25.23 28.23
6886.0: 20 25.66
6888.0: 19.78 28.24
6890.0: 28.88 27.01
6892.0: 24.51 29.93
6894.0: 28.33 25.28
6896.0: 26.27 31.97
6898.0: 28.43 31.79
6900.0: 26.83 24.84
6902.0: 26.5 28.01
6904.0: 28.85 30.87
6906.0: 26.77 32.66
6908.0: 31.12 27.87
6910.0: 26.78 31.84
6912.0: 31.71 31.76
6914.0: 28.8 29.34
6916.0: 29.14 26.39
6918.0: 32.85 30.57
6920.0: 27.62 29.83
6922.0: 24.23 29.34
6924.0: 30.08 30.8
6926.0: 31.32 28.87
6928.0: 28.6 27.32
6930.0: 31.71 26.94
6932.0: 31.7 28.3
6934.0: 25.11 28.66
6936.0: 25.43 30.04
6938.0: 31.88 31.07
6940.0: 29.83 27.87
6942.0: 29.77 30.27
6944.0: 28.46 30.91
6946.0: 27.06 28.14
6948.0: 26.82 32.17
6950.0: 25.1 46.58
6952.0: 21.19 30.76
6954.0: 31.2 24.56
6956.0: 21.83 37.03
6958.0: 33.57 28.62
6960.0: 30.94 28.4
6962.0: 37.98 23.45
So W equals 1.5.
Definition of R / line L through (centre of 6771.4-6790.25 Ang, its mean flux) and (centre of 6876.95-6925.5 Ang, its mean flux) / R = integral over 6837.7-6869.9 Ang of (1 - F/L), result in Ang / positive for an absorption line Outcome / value -1.08 Ang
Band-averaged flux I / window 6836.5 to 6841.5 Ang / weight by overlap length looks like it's 35.9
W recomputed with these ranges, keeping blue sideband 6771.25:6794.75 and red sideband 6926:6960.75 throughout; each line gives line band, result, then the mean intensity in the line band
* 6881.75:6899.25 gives 1.2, 26.9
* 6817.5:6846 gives -1.3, 29.6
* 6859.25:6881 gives 0.3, 28.4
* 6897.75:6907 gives 0.2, 28.3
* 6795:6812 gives 0.2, 27.7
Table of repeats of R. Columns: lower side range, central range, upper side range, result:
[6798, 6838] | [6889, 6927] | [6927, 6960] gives 0.30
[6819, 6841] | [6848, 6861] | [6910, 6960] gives 0.66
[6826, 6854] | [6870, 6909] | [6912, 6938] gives 1.98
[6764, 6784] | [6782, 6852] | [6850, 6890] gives -2.13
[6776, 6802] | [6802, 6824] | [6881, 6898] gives -0.99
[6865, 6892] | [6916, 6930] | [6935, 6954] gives -0.11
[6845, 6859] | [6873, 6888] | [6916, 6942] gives 0.58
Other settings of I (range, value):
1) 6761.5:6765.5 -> 27.2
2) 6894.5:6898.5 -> 28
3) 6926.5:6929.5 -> 28.3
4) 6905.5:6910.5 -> 29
